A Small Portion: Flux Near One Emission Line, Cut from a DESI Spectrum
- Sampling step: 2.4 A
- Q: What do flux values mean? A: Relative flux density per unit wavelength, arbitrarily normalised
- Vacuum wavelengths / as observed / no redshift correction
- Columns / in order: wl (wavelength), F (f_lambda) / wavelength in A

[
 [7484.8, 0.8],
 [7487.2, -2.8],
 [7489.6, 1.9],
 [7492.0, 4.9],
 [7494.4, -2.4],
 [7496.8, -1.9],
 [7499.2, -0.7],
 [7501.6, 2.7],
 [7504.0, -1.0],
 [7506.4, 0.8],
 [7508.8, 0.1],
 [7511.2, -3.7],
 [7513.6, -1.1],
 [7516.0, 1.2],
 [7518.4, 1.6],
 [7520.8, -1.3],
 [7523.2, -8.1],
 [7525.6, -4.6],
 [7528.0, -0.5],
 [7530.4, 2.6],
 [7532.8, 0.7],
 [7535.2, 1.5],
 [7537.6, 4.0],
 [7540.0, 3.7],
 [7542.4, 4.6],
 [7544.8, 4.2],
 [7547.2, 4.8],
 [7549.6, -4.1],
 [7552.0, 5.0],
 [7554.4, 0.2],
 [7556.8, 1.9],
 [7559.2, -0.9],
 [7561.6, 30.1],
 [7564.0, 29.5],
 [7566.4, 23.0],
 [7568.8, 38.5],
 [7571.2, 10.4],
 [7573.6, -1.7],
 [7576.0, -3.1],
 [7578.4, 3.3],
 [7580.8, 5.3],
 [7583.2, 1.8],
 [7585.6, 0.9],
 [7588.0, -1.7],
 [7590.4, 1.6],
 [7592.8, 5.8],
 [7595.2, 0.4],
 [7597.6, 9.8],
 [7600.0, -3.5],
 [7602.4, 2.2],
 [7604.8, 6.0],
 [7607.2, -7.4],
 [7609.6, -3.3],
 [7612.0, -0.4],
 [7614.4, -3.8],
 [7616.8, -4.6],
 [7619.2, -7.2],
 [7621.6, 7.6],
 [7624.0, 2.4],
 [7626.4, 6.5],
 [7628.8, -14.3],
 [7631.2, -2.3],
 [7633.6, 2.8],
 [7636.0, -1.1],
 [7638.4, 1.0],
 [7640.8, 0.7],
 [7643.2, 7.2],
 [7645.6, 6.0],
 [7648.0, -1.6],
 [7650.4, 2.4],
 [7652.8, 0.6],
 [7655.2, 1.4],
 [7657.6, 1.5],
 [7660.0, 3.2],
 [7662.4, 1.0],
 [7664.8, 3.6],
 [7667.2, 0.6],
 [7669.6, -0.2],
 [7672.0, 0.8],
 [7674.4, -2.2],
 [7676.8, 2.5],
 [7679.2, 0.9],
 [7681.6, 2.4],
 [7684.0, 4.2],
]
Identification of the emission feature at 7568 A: [O II]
